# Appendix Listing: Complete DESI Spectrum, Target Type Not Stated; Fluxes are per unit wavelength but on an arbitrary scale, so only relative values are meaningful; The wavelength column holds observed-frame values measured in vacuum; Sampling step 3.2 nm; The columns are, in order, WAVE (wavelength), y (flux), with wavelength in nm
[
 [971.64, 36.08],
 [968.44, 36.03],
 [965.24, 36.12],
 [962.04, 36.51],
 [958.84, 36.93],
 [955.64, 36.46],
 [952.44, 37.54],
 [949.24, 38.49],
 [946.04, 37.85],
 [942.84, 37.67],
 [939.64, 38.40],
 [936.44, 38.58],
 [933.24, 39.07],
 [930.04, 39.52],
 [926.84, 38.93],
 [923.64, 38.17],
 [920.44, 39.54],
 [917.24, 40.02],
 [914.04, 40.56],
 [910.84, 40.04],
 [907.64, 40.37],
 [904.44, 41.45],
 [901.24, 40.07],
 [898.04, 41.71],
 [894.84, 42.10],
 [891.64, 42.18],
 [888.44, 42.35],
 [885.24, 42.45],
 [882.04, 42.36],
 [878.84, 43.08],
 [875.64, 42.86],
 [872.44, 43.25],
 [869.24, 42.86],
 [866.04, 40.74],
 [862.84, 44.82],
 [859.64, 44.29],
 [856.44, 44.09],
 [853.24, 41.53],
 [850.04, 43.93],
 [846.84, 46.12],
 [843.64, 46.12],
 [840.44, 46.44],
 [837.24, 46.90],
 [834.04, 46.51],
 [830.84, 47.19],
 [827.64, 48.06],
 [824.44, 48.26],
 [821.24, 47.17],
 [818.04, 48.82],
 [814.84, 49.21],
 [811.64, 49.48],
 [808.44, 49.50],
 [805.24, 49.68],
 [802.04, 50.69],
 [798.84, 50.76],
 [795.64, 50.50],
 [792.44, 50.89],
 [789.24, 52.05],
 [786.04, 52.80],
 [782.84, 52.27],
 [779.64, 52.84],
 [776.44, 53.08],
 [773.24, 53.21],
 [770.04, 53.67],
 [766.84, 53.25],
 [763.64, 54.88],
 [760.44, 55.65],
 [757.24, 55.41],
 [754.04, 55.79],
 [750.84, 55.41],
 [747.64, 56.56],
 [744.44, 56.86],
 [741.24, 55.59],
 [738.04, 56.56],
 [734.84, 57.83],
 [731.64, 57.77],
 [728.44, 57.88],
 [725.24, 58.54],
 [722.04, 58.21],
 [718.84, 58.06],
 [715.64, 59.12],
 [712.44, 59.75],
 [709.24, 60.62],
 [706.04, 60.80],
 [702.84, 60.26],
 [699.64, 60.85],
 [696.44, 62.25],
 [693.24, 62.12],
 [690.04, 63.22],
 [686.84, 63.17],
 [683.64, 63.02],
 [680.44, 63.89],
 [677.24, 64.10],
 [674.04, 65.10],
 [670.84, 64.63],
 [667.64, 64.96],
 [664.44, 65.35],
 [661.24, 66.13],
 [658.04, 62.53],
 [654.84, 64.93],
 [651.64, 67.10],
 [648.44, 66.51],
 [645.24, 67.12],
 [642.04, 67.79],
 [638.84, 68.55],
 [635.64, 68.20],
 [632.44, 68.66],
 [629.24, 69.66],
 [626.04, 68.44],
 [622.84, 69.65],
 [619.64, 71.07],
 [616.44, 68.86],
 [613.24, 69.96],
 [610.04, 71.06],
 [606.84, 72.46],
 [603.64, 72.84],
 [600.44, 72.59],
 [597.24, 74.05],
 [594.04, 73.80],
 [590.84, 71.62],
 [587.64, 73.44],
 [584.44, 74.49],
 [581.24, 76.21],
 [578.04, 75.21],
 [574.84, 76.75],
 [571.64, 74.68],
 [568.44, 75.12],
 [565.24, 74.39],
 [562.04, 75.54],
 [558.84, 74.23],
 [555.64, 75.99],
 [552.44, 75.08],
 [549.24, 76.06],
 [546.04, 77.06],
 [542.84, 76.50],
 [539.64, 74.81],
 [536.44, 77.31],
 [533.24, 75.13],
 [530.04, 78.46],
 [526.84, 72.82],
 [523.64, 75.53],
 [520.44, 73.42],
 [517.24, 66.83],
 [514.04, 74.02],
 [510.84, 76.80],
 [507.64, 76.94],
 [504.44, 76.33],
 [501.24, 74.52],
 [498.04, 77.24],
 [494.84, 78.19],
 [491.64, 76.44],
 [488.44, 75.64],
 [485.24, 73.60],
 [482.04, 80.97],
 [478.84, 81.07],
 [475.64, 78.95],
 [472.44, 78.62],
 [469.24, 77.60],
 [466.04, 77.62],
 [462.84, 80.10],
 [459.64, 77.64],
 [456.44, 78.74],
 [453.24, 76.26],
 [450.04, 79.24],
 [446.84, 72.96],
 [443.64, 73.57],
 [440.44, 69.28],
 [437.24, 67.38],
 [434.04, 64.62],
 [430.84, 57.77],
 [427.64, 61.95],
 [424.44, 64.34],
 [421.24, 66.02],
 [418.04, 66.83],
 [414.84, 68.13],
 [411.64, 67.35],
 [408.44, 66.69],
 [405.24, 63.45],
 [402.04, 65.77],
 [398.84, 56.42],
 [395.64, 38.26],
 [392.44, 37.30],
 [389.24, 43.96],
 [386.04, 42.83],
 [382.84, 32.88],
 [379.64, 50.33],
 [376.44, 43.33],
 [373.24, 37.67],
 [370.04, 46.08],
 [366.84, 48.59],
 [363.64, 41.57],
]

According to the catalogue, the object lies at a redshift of 0.000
